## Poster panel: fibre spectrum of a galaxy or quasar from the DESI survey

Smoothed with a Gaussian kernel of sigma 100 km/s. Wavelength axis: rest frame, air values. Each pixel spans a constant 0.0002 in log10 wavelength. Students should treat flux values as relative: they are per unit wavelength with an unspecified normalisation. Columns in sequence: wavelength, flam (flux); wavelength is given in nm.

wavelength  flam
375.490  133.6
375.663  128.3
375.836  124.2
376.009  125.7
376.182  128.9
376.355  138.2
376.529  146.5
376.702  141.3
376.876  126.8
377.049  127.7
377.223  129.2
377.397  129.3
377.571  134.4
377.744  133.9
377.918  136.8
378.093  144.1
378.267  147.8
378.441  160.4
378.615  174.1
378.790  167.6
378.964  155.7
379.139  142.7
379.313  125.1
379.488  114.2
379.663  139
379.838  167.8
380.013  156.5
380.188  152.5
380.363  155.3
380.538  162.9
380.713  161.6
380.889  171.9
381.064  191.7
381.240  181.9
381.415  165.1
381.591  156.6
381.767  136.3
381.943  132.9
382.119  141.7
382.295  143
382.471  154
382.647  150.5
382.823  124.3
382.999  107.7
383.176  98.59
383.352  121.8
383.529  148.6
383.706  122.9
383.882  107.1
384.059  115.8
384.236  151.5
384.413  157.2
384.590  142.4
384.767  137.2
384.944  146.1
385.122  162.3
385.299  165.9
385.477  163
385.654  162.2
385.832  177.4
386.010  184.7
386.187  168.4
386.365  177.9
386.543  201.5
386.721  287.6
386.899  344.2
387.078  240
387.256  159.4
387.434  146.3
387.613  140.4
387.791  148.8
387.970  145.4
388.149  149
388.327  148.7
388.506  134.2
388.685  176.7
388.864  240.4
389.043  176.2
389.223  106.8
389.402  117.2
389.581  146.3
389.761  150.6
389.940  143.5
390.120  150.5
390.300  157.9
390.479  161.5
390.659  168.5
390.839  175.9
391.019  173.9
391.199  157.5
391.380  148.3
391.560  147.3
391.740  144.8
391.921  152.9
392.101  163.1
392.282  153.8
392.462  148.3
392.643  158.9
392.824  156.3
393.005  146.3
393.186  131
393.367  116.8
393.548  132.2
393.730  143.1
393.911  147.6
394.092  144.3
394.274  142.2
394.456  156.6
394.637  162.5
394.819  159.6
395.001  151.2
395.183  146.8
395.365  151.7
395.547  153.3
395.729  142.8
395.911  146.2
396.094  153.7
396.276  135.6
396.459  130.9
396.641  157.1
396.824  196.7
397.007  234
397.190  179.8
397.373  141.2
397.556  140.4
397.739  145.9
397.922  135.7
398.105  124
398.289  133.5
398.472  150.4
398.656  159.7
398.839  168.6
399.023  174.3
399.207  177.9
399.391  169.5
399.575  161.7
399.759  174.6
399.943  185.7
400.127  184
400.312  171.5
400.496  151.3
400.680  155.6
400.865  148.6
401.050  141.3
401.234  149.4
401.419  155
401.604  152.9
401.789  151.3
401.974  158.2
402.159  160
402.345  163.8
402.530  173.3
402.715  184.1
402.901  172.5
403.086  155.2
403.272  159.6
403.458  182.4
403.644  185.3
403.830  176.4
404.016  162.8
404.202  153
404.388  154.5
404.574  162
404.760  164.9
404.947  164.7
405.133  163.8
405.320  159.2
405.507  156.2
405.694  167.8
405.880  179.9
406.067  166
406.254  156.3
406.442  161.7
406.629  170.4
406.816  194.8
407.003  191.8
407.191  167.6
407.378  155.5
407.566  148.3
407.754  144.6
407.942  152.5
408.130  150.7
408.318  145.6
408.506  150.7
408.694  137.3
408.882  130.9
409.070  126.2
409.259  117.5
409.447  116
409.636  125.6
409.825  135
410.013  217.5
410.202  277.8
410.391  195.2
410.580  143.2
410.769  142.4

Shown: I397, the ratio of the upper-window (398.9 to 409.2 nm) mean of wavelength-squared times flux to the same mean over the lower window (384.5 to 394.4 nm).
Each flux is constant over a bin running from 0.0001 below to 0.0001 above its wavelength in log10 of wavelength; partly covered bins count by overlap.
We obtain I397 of 1.08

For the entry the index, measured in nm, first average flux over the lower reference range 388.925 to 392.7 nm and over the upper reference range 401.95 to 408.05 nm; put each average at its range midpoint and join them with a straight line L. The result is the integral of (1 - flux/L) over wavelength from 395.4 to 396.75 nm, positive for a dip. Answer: 0.096 nm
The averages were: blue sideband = 153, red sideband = 166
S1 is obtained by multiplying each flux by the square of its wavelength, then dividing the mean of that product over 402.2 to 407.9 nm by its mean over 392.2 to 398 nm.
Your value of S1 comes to 1.2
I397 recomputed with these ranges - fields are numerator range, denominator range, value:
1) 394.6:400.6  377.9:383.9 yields 1.18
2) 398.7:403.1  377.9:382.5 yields 1.19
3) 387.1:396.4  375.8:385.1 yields 1.13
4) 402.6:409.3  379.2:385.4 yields 1.25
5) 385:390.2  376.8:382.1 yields 1.21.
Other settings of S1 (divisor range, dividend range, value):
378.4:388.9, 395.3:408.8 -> 1.11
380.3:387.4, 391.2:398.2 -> 0.98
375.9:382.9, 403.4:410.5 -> 1.27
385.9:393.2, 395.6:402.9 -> 1.01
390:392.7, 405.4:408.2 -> 1.13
